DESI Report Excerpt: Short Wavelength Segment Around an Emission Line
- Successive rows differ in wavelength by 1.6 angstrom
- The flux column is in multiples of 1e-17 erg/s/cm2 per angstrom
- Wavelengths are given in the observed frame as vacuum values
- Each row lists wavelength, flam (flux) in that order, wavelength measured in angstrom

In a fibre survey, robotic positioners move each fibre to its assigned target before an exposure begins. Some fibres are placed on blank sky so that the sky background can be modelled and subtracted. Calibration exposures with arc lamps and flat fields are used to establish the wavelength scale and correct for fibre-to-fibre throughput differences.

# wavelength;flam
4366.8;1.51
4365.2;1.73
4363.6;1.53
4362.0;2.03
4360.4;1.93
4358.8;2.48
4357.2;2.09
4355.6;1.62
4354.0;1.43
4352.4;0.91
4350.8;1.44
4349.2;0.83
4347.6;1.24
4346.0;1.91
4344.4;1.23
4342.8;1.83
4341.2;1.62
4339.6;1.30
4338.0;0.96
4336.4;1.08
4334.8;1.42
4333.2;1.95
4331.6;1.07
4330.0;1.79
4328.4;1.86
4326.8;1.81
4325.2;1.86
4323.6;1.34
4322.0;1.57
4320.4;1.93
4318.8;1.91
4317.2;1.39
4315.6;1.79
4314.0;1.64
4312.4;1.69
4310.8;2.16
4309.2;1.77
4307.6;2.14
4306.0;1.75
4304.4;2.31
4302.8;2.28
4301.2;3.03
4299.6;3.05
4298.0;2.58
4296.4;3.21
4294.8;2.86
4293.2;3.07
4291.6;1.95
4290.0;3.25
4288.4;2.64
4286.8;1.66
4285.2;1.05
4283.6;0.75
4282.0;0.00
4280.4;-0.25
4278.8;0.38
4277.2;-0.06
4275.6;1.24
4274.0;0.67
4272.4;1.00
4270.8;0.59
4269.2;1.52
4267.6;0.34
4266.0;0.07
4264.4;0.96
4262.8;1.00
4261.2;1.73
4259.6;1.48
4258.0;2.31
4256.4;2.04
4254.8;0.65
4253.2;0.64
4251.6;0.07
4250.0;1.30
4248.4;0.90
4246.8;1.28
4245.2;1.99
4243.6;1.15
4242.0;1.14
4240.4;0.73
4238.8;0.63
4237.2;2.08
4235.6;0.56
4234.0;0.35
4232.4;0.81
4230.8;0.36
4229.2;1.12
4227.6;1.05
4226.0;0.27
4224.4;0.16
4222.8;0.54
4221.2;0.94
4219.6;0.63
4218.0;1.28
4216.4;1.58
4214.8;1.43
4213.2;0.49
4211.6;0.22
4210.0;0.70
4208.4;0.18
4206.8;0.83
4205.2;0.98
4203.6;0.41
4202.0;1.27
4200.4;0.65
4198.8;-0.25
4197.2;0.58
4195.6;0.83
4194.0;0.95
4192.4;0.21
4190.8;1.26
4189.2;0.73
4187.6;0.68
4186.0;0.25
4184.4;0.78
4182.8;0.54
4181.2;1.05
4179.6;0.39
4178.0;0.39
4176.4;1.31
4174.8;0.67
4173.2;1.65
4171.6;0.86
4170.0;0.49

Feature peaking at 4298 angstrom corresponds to Lyman alpha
